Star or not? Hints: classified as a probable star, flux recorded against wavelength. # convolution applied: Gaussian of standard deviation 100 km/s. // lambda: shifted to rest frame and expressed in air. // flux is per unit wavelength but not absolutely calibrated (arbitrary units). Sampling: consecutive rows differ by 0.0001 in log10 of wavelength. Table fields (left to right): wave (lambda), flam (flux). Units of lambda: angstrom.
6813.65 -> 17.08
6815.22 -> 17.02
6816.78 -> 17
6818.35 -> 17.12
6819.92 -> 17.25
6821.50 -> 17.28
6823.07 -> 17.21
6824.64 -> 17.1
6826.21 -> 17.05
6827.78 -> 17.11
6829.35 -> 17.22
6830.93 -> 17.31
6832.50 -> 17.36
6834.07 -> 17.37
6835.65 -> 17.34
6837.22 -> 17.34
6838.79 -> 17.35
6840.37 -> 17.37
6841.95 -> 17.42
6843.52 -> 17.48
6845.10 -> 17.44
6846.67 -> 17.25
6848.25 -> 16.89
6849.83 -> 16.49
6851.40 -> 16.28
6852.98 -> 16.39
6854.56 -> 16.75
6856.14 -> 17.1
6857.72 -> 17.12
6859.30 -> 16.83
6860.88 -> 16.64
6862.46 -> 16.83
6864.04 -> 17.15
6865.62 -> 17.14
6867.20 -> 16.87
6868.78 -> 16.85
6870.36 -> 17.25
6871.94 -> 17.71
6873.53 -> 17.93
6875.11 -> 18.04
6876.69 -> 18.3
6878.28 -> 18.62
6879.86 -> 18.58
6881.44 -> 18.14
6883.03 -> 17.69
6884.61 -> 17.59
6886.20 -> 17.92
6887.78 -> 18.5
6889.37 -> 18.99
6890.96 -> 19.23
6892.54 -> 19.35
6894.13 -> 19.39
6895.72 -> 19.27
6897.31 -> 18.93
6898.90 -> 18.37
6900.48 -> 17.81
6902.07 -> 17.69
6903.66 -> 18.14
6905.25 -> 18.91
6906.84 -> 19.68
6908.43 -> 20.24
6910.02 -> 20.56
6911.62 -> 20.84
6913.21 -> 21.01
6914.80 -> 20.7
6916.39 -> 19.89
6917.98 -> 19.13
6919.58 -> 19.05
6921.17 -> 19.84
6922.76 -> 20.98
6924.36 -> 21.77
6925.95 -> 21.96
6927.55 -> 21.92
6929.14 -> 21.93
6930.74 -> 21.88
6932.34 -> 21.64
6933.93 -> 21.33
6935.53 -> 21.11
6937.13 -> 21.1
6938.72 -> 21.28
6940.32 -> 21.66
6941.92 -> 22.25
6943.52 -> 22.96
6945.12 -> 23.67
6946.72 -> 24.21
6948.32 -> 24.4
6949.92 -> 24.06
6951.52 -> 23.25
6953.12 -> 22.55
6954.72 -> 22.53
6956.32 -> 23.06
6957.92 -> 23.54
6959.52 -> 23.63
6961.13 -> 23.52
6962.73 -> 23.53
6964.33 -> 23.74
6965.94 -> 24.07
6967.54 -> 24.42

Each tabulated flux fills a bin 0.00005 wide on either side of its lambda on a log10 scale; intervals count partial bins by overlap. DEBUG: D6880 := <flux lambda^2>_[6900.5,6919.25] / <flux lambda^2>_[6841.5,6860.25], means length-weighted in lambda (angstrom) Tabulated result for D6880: 1.18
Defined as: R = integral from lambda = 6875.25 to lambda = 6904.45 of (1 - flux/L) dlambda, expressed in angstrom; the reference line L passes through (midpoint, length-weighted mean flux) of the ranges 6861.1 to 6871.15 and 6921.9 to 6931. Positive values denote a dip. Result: 0.6 angstrom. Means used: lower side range 17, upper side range 21.7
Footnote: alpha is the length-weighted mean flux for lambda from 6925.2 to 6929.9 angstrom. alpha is 21.9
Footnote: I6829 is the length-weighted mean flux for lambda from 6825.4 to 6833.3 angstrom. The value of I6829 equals 17.2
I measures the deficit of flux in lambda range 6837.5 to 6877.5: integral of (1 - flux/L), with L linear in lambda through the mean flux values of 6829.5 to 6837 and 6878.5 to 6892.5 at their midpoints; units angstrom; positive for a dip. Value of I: 1.5 angstrom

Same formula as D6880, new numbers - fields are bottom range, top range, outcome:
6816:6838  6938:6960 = 1.39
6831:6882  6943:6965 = 1.40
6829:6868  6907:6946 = 1.27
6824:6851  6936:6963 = 1.38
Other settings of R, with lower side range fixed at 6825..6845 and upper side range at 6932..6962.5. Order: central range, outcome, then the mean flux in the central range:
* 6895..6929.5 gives 1.9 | 19.9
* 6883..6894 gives 0.7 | 18.6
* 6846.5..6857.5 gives 0.9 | 16.7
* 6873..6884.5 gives 0.8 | 18.2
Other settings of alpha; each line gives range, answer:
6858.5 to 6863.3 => 16.8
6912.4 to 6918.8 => 20.2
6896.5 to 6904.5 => 18.2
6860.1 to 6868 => 16.9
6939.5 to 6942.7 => 21.9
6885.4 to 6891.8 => 18.7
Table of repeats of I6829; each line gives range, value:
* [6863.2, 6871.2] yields 17.1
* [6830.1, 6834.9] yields 17.3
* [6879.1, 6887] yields 18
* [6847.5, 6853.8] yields 16.5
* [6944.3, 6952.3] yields 23.9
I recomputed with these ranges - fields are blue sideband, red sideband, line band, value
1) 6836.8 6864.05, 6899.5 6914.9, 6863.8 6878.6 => 0.3 angstrom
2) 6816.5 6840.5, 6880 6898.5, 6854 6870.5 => 1.0 angstrom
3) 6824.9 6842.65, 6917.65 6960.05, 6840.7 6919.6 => 5.1 angstrom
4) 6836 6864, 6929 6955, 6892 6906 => 0.9 angstrom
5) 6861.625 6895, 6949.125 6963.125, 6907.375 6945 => 0.2 angstrom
